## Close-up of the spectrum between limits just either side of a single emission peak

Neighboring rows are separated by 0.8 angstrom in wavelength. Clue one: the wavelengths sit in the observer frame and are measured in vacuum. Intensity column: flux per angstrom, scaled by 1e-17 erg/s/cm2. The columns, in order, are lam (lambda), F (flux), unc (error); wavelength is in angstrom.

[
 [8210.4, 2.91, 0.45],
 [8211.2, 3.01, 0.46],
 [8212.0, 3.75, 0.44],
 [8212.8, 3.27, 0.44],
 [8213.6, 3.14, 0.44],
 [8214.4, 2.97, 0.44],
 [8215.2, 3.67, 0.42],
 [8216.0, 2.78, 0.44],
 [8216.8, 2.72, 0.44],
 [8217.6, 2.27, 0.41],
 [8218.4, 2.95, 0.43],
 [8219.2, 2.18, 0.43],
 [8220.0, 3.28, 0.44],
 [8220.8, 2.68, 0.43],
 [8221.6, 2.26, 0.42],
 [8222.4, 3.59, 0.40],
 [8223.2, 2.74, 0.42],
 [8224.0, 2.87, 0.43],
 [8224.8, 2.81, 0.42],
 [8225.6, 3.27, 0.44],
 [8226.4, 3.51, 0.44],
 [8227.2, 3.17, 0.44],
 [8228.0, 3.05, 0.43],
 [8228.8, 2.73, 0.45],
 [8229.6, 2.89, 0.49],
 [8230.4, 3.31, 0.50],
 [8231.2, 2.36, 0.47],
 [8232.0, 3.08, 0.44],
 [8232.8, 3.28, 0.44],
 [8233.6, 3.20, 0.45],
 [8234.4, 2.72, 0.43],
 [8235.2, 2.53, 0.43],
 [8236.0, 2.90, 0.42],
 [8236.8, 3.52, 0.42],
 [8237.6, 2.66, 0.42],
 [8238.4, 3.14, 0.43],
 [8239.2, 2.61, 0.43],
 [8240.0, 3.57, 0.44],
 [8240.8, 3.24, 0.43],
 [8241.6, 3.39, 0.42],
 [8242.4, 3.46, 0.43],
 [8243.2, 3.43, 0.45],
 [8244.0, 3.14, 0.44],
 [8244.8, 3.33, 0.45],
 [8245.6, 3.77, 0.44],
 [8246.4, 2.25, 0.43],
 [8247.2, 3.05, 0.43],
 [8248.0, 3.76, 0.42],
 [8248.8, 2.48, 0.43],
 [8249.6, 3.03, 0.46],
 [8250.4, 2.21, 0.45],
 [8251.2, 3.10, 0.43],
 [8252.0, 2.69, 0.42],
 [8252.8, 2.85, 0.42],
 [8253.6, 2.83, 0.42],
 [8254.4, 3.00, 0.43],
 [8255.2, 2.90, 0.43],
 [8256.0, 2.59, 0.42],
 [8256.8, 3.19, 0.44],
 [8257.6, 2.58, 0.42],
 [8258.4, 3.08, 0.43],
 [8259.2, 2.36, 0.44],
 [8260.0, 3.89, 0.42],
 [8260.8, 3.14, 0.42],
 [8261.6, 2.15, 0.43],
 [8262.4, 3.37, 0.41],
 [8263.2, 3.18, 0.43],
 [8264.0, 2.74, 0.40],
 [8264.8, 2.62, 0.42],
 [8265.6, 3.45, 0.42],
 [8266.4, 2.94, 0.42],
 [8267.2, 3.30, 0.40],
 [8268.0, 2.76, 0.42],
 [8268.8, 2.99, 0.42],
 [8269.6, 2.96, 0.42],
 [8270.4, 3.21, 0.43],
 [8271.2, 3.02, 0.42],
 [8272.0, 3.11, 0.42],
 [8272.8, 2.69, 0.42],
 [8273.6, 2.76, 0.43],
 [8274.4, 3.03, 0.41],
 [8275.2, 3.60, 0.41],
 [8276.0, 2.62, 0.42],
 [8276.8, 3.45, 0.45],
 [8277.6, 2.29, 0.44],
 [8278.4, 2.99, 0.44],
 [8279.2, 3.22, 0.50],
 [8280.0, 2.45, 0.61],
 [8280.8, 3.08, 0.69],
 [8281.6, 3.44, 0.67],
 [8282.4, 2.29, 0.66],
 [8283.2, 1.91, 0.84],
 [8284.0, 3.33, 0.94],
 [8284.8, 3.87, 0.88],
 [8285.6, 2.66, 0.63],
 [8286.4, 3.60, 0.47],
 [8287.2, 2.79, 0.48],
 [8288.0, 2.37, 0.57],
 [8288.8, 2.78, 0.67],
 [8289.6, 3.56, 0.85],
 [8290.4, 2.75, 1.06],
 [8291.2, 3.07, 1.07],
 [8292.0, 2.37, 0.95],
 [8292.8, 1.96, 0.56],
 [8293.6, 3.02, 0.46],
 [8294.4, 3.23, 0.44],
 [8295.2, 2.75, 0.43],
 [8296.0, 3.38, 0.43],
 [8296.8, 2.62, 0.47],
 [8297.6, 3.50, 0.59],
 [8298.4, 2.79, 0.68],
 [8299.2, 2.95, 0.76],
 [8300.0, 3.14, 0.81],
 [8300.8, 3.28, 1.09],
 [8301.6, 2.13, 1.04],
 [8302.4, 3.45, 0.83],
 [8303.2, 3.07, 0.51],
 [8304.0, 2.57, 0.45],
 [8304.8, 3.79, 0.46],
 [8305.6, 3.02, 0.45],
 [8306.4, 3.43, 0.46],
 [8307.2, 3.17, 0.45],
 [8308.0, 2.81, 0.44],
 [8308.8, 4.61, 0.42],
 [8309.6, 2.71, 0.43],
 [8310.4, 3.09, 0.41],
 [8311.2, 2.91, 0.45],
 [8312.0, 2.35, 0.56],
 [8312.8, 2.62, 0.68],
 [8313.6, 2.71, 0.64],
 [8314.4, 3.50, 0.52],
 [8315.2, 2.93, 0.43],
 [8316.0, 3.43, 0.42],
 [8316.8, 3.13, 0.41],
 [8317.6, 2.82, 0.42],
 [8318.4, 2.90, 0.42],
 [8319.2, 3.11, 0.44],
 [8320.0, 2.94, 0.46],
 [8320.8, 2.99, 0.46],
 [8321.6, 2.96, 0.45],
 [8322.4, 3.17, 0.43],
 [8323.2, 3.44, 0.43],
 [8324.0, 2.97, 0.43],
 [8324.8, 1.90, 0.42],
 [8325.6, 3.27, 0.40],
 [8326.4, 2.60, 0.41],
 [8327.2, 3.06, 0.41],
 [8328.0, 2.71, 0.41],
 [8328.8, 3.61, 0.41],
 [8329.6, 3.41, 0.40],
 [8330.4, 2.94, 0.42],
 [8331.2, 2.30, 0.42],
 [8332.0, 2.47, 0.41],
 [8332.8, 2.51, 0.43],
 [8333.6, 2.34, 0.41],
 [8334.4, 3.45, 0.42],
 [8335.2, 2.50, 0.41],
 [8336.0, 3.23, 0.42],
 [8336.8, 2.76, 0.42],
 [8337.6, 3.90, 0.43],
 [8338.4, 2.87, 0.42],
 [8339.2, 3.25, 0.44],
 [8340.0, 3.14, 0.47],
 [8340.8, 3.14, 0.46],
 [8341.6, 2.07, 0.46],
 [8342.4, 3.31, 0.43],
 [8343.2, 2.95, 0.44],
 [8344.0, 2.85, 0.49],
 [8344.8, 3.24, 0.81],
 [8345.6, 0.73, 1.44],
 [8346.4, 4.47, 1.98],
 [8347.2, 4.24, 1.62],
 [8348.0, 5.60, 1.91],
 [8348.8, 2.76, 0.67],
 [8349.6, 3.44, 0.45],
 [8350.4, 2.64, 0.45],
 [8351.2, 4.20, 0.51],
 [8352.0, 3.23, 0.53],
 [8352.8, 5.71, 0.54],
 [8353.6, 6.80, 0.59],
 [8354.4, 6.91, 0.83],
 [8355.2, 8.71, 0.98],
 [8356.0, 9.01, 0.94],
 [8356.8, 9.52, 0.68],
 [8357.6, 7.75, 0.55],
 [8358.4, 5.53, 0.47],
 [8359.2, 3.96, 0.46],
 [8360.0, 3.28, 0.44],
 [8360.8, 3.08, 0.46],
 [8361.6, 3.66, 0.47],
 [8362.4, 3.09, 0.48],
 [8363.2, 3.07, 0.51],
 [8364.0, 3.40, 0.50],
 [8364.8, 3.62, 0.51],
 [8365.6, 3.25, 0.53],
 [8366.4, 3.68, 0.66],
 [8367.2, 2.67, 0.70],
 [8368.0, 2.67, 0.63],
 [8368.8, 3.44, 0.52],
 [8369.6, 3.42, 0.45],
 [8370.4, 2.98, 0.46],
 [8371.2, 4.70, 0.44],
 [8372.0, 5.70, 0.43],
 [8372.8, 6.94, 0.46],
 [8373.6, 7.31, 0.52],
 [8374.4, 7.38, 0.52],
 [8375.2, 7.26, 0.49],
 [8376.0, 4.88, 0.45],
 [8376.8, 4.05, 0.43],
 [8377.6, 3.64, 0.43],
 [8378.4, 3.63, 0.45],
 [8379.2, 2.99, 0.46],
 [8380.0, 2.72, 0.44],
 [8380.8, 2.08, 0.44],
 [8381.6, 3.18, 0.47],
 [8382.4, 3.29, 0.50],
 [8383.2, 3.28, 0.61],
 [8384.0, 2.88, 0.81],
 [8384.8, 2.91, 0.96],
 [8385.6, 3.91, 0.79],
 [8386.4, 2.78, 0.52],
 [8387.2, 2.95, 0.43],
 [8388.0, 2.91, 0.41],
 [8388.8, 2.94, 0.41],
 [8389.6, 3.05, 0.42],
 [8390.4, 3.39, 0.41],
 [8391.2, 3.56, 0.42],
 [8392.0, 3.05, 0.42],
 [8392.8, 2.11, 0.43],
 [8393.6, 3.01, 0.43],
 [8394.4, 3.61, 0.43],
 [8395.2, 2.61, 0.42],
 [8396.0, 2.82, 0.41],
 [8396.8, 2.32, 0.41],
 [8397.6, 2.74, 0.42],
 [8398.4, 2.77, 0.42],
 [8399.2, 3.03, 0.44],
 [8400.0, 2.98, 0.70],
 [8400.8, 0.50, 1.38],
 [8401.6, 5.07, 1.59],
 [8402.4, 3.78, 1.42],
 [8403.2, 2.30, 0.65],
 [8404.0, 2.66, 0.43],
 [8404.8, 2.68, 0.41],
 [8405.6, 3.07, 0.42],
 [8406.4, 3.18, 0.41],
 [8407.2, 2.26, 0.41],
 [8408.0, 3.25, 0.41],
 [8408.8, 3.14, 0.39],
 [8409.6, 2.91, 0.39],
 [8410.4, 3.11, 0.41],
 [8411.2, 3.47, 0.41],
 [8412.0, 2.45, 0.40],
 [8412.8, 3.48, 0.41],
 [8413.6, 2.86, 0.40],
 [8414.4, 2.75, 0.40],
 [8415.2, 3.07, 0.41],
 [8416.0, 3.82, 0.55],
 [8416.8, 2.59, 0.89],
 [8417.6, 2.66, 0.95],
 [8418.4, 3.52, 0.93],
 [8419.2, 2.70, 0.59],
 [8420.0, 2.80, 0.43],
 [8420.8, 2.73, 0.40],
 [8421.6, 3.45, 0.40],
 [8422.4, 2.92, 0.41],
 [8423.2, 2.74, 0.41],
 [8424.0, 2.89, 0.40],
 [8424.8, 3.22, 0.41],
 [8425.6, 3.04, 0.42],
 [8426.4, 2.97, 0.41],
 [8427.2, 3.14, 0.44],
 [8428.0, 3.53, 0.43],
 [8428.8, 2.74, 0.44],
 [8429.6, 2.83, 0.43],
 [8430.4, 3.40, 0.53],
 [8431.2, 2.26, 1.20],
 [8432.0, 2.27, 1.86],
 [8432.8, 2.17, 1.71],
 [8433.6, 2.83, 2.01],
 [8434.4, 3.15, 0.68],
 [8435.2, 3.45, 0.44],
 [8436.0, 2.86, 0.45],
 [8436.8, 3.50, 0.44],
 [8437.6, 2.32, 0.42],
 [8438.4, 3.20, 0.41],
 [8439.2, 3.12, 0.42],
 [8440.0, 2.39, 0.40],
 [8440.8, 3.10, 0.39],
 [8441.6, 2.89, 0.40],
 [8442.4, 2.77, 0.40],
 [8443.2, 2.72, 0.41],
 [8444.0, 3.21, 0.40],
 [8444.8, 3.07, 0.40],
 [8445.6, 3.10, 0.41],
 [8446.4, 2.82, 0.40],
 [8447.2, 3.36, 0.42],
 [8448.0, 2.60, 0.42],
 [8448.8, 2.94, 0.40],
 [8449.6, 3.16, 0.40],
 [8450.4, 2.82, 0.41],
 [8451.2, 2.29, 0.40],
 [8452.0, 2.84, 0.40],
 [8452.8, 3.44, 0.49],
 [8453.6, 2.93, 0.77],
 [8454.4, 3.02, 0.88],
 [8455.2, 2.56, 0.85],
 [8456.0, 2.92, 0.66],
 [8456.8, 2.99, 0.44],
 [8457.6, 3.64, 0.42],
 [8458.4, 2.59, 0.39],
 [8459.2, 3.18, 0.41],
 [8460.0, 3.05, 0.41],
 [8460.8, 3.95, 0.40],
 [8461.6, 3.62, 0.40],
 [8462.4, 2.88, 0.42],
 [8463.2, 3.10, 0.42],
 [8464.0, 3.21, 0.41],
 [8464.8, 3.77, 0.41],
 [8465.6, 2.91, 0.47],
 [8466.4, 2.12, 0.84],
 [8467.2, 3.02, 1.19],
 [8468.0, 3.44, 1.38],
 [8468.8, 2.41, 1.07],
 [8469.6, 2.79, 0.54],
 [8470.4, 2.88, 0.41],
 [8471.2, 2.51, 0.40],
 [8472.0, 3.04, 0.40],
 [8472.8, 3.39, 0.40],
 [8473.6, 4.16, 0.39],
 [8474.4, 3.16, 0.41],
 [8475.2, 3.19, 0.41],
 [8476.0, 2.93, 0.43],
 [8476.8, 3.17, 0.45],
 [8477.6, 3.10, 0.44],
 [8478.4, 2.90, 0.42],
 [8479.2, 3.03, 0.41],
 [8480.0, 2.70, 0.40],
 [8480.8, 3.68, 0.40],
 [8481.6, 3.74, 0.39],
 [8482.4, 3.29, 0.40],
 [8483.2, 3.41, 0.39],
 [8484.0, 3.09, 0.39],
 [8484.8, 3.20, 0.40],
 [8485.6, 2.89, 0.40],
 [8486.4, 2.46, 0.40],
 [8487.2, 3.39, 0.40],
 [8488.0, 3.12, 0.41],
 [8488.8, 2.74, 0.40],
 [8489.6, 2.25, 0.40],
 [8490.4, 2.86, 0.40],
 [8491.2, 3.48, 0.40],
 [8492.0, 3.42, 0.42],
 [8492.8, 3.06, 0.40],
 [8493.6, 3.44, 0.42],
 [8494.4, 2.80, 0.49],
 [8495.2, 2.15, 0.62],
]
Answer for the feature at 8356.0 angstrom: [S II] 6716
